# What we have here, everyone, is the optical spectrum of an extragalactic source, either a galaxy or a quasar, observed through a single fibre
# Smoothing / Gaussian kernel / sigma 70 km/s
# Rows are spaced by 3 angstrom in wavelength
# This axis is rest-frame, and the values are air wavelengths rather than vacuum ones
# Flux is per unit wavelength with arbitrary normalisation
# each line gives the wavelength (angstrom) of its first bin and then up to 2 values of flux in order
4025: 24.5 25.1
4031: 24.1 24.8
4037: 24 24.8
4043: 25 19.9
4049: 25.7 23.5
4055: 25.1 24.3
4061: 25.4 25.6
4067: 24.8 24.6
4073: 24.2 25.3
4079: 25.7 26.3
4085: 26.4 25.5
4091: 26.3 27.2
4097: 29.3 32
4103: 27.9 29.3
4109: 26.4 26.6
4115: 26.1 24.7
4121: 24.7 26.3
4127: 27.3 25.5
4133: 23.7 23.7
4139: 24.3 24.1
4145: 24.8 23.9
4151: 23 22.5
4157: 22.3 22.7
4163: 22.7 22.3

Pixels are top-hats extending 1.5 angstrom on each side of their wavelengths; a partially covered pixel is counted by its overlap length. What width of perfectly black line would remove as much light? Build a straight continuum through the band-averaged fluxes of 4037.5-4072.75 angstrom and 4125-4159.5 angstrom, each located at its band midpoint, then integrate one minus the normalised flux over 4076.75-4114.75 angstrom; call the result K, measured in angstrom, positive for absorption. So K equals -4.80 angstrom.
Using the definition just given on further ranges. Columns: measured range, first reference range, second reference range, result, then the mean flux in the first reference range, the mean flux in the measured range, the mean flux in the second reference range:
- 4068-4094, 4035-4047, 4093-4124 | 0.23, 23.6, 25.6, 27.4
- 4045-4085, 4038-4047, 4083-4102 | 0.97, 23.5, 24.8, 27.7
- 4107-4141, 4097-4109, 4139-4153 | 1.55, 29.3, 25.4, 23.9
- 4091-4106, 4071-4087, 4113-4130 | -1.85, 25.5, 28.8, 25.8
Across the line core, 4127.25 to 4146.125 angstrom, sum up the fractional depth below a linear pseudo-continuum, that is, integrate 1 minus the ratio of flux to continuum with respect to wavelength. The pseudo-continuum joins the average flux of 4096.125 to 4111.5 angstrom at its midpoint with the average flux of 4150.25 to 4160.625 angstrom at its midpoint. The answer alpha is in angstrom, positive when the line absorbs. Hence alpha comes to 0.2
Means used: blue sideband 28.8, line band 24.5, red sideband 22.6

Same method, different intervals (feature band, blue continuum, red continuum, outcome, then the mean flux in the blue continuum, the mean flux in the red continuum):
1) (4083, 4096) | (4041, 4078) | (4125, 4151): -1.0 angstrom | 24.5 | 24.6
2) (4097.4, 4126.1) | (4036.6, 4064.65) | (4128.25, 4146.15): -3.3 angstrom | 24.3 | 24.4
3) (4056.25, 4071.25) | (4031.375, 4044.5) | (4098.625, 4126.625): 0.3 angstrom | 24.6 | 27.1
